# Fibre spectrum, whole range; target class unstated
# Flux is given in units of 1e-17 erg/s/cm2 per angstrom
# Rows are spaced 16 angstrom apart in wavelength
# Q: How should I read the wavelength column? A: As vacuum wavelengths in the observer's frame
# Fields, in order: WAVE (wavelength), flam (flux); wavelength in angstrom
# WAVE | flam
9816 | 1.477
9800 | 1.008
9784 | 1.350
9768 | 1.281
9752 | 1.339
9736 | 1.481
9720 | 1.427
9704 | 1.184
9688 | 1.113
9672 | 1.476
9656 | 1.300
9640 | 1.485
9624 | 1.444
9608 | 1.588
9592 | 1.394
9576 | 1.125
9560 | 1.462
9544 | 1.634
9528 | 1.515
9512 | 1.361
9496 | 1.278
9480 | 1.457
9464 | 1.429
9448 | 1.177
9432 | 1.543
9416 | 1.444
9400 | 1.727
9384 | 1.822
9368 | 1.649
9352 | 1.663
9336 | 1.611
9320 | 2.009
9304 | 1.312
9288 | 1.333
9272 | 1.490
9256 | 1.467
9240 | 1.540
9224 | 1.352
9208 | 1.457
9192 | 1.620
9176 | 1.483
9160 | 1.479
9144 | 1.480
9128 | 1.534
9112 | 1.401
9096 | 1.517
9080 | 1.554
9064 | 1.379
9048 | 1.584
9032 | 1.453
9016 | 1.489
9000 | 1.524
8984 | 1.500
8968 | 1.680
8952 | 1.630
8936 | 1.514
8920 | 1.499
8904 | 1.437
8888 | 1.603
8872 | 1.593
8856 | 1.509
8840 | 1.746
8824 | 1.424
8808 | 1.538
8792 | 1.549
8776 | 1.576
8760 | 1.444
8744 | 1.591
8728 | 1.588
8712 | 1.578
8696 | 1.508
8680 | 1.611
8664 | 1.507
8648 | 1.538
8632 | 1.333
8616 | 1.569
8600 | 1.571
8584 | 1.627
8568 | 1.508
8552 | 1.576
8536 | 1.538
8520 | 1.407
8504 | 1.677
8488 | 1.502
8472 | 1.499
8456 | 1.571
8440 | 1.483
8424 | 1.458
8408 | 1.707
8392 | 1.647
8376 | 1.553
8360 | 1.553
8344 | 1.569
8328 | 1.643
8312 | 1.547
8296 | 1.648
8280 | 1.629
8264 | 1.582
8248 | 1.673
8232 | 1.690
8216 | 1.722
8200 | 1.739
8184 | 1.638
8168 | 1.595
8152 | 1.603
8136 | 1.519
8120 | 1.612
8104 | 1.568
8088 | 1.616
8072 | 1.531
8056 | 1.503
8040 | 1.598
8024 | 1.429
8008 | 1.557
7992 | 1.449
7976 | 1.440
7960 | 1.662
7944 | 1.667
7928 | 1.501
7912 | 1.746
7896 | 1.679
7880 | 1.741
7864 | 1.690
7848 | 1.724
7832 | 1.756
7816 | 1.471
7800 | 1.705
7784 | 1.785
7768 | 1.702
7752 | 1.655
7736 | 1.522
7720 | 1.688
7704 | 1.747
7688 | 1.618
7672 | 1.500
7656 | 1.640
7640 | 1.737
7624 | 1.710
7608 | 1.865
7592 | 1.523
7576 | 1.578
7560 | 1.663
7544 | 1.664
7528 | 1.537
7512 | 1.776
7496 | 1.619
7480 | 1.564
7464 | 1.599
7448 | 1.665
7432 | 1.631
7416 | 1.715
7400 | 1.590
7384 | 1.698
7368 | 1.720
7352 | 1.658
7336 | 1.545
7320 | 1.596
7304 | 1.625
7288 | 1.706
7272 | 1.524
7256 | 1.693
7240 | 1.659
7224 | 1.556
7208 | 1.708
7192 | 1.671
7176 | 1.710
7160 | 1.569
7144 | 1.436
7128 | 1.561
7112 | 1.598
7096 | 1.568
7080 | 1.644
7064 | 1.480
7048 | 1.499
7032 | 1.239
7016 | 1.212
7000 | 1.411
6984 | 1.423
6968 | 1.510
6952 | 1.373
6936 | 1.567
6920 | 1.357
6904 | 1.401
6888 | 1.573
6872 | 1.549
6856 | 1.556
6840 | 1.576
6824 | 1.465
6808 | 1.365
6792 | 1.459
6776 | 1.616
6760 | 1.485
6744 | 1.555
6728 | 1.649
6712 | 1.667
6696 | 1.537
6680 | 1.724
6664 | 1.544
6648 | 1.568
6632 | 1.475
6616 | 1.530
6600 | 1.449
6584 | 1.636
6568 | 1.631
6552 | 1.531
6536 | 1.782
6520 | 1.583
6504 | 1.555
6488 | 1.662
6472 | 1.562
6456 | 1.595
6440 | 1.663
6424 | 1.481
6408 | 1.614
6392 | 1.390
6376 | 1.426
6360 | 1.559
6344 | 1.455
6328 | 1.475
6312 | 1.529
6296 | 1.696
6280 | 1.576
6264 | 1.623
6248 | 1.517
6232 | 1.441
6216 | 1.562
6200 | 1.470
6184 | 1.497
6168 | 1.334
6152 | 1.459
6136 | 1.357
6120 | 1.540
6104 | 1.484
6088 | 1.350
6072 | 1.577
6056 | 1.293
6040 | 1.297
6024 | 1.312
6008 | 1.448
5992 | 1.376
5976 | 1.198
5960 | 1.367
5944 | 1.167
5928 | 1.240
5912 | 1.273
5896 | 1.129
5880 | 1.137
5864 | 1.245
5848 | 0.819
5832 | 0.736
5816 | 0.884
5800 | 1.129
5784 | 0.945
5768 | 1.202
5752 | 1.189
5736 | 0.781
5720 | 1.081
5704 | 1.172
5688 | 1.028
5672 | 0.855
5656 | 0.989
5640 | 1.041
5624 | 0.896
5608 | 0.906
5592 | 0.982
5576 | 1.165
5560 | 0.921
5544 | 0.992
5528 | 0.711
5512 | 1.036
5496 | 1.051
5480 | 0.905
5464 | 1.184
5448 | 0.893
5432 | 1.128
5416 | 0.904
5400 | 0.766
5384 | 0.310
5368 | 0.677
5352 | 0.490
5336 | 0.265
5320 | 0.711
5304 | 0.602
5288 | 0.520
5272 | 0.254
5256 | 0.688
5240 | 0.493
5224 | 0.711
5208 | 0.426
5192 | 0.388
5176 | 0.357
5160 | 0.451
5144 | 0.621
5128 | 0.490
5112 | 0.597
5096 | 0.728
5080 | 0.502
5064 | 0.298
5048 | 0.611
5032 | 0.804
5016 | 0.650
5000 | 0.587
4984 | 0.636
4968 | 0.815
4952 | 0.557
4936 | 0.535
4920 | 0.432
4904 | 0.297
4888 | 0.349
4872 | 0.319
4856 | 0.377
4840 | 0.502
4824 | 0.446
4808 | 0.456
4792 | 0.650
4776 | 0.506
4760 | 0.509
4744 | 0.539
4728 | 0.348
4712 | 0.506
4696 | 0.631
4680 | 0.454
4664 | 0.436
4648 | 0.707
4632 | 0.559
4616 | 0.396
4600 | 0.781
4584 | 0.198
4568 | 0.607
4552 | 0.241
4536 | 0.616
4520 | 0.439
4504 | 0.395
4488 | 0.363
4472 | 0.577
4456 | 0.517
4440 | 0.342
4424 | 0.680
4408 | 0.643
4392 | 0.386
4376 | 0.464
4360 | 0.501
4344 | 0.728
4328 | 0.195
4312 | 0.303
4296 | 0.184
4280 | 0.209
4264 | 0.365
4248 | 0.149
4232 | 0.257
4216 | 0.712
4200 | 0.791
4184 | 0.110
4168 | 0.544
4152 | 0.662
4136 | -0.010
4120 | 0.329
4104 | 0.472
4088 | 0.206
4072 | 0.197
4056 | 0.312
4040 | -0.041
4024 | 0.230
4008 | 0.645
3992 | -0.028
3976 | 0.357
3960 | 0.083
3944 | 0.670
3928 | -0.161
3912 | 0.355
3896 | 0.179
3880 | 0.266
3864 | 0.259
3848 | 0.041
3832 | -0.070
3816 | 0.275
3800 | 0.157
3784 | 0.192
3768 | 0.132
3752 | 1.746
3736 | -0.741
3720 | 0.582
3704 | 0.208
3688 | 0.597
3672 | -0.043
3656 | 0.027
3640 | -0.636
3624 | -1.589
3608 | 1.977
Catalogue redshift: 0.356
